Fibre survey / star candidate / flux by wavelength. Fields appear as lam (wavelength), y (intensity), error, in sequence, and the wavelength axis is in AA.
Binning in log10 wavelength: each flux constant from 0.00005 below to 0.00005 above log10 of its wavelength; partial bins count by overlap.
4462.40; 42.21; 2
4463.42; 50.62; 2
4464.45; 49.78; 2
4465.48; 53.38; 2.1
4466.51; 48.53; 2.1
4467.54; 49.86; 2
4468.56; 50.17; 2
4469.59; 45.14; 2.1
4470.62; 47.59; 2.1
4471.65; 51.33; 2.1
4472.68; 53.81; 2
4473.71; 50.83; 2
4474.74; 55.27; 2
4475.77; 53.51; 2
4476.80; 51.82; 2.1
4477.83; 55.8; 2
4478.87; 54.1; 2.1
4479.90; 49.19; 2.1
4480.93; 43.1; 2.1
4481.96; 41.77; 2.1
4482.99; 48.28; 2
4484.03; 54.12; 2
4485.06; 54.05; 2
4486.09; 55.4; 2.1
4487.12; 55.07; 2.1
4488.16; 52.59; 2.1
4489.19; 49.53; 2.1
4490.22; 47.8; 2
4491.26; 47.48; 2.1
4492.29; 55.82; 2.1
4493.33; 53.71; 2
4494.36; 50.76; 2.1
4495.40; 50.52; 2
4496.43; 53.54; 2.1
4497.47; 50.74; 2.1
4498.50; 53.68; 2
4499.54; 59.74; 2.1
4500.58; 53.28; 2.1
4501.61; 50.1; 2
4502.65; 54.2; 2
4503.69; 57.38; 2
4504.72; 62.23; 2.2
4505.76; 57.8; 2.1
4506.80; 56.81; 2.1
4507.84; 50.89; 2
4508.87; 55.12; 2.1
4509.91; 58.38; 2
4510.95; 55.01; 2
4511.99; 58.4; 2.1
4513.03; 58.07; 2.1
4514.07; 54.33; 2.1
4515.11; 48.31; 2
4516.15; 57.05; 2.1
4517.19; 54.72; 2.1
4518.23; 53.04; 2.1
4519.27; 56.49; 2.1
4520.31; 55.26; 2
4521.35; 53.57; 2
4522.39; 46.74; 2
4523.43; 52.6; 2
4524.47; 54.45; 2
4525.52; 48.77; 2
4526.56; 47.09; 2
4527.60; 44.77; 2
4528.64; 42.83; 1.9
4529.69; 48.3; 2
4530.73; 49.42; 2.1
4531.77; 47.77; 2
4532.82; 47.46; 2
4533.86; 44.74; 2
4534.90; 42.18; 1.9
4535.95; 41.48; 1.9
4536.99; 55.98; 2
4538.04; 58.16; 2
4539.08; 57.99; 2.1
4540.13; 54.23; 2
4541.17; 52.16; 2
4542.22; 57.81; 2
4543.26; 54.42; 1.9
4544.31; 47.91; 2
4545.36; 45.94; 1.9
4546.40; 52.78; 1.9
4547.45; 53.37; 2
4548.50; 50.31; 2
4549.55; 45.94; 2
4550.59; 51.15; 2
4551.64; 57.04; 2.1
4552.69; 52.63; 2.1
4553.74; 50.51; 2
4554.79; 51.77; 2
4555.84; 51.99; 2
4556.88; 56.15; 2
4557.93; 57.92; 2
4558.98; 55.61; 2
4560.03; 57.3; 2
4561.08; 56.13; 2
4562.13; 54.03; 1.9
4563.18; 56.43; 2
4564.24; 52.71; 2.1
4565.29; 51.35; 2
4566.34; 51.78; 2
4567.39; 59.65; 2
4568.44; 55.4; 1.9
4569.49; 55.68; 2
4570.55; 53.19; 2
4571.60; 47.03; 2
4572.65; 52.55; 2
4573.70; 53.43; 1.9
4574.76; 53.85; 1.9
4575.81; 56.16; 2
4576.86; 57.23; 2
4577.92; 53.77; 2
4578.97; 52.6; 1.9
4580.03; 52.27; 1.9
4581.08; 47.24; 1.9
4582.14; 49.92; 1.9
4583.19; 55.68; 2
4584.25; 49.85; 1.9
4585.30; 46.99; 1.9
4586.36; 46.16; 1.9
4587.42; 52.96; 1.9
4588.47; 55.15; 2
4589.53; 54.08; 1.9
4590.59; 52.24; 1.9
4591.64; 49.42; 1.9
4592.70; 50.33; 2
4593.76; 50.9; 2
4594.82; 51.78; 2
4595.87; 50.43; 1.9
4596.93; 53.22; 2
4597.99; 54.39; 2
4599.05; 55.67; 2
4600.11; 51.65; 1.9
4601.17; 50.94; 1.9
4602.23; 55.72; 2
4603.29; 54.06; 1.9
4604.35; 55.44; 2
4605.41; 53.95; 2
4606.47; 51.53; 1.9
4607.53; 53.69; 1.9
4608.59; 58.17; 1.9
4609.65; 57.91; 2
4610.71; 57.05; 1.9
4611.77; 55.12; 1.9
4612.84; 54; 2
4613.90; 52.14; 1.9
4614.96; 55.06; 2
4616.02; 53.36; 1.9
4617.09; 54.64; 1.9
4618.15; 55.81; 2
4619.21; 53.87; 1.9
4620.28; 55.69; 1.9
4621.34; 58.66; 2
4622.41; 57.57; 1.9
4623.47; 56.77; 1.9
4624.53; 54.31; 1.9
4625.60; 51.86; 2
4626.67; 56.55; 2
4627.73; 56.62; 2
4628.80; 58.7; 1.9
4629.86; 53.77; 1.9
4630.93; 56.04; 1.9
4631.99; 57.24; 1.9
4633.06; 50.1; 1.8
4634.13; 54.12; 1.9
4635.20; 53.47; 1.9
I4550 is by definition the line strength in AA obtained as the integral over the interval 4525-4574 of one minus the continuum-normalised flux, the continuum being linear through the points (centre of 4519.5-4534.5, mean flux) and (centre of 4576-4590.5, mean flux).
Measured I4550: -1.6 AA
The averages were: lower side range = 49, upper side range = 51.9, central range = 51.8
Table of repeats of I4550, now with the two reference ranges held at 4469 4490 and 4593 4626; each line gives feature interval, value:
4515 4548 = 0.9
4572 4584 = 0.1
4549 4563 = -0.2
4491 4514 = -1.4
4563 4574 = 0.0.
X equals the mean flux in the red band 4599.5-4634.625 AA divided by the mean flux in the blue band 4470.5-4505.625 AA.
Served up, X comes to 1.0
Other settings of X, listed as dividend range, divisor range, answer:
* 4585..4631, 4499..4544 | 1.02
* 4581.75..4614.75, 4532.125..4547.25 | 1.04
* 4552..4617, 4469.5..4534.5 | 1.02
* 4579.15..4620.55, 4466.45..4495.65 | 1.04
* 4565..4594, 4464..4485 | 1.04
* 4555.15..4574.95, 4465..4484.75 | 1.08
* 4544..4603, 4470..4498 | 1.03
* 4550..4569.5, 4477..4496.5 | 1.06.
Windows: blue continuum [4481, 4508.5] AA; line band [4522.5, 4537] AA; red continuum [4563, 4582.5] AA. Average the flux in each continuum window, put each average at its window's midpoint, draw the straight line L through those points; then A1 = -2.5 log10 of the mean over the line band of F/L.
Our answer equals 0.12 mag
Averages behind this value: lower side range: 52.8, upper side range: 53.2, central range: 47.4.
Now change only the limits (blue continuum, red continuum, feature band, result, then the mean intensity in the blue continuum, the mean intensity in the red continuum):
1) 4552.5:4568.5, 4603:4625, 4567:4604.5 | 0.044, 54.5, 55.2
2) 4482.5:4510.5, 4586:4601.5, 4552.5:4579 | -0.034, 53.7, 52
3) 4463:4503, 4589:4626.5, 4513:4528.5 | 0.006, 51.4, 54.1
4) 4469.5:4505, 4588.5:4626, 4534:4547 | 0.029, 52.1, 54.1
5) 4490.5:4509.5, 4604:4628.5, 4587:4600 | 0.050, 54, 55.2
